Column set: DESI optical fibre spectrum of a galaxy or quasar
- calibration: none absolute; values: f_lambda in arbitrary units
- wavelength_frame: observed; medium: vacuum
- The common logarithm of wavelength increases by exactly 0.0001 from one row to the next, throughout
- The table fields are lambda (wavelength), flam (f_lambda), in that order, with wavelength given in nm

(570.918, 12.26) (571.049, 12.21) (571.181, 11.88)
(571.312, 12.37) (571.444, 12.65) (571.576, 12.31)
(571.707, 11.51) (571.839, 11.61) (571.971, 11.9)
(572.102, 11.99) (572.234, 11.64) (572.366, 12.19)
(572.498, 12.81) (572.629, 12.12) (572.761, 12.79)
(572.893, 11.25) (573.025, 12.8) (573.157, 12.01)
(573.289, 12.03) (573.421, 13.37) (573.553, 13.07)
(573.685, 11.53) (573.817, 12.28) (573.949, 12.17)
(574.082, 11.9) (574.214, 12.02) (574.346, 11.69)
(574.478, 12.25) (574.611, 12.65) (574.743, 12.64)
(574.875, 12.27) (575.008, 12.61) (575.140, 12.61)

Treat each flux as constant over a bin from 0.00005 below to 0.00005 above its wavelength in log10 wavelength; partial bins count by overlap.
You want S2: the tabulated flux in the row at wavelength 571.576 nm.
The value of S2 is 12.31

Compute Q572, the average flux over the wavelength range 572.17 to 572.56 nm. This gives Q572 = 12.2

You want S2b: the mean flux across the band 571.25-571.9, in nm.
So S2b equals 12.1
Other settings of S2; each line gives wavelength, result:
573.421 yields 13.37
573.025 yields 12.8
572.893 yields 11.25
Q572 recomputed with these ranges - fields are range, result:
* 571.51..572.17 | 11.9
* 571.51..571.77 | 11.9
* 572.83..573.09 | 12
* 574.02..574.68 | 12.1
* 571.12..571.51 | 12.3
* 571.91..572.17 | 12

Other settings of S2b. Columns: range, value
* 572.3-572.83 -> 12.5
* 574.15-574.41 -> 11.9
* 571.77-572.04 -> 11.8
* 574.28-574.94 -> 12.3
